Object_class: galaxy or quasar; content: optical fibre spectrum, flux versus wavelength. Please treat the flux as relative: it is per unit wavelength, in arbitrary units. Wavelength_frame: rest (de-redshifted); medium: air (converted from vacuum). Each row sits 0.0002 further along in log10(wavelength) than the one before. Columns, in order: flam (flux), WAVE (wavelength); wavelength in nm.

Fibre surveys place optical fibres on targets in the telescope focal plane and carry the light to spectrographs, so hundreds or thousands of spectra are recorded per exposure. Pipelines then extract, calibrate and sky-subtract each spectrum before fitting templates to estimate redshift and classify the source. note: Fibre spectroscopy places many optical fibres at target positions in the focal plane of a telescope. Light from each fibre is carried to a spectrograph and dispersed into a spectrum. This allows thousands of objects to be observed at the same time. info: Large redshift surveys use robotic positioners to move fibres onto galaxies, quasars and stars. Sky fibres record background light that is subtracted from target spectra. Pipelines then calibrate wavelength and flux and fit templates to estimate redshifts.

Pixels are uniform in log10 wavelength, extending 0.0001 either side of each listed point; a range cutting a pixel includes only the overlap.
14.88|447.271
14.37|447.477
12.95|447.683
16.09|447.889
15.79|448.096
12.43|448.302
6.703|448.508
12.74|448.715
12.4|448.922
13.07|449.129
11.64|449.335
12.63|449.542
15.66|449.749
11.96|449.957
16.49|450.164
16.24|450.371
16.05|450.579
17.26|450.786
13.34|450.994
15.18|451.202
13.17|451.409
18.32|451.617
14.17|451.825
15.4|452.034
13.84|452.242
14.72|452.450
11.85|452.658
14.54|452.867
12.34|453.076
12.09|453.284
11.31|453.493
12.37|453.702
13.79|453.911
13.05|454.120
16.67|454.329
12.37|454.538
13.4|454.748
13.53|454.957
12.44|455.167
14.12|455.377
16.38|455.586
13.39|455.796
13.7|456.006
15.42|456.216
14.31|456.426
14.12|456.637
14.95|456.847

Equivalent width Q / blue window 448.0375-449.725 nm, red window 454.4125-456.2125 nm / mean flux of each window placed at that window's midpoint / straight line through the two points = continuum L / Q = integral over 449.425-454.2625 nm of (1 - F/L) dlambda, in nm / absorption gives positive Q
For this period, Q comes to -0.46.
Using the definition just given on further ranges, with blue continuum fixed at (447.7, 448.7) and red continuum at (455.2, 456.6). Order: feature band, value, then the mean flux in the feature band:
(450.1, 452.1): -0.323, 15.5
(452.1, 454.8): 0.118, 13.3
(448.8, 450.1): 0.004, 13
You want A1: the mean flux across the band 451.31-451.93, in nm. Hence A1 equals 15.2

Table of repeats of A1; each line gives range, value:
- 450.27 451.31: 15.6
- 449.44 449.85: 14.1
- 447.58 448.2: 14.9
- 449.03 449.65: 12.5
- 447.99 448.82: 11.9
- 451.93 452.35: 14.6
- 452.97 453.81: 12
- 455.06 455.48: 13.3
